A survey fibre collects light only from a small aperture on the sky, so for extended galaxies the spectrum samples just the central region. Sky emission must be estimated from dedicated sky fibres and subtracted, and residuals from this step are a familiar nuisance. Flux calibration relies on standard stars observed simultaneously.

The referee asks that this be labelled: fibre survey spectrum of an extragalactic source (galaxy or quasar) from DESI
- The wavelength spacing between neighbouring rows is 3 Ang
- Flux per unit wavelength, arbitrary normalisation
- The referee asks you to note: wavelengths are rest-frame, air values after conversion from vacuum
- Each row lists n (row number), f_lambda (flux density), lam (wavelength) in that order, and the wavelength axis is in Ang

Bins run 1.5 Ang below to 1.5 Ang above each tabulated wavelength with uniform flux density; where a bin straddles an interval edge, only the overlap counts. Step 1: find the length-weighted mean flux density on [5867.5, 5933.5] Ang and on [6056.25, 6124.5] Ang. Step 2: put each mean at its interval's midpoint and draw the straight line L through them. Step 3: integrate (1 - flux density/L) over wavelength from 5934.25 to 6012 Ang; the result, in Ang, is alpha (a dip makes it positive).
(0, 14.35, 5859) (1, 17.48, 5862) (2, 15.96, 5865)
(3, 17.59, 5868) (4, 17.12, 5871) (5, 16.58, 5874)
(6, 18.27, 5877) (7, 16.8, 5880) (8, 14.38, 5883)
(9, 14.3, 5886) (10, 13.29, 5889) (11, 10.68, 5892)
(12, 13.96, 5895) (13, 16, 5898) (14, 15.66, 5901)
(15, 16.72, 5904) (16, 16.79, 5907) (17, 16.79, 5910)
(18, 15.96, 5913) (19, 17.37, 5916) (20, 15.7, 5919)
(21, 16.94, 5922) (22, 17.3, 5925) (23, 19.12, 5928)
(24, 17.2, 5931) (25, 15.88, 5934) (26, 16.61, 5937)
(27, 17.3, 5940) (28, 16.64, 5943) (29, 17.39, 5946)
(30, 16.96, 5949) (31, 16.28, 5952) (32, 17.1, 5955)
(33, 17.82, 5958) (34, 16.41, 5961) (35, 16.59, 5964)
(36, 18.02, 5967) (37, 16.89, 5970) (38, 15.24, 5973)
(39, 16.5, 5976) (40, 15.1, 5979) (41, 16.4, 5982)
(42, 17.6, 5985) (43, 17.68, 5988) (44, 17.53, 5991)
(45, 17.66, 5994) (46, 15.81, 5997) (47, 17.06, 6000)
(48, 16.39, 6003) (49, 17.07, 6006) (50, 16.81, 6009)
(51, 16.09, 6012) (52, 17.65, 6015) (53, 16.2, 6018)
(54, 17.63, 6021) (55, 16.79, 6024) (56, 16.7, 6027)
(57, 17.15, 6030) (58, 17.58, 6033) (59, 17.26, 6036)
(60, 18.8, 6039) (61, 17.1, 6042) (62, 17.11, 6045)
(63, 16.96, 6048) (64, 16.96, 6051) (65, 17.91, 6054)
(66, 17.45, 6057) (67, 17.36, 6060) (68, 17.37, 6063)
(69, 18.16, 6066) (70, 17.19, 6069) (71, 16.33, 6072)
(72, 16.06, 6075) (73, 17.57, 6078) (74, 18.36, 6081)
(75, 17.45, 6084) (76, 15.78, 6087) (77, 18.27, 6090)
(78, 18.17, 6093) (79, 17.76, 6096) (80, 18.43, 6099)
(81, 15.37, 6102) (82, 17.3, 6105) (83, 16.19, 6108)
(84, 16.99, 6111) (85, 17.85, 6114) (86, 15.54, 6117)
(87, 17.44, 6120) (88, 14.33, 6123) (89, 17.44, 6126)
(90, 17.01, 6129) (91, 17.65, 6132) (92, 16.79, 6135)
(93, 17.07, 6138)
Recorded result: -1.6 Ang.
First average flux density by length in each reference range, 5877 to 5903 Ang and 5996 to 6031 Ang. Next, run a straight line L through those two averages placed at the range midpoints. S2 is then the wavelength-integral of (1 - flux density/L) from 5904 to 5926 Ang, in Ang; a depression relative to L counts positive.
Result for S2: -2.3 Ang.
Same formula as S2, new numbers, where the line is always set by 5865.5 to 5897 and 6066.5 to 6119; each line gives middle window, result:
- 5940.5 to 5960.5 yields -1.4 Ang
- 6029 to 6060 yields -1.3 Ang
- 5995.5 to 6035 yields -0.9 Ang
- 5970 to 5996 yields -0.8 Ang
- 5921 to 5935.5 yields -1.5 Ang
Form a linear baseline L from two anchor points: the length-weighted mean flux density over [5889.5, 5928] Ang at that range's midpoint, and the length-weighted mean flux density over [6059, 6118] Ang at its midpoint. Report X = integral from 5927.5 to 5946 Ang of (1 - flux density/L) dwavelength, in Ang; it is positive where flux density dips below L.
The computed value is -1.1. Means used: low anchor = 15.9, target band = 17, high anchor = 17.2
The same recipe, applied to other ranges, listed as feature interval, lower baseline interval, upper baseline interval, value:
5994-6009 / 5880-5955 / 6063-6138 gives -0.16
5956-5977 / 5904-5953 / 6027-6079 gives 0.27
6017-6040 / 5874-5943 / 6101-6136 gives -1.17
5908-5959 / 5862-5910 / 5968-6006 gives -2.48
